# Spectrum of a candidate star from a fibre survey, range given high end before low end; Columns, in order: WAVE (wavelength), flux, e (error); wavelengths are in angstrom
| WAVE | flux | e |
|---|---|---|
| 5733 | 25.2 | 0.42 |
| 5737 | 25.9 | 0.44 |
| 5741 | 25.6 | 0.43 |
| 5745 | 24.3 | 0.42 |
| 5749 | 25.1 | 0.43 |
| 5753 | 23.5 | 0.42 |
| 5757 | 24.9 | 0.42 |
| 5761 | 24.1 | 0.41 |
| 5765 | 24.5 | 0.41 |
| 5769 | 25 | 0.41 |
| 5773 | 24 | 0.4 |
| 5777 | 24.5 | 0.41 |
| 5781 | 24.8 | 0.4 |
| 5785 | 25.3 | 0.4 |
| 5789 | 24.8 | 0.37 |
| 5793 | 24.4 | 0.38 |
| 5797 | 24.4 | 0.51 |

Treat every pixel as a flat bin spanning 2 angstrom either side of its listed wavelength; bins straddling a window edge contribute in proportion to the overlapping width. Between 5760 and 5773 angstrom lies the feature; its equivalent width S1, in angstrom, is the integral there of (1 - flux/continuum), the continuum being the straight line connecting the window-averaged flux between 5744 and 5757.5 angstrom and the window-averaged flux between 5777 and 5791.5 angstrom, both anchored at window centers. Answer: 0.1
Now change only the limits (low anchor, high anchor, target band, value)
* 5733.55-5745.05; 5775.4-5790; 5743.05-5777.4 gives 1.0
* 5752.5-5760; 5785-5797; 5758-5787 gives -0.1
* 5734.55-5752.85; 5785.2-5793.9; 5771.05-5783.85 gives 0.2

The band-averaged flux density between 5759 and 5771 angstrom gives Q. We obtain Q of 24.5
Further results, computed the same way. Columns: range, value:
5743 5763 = 24.4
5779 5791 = 25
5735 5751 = 25.2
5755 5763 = 24.5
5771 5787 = 24.6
